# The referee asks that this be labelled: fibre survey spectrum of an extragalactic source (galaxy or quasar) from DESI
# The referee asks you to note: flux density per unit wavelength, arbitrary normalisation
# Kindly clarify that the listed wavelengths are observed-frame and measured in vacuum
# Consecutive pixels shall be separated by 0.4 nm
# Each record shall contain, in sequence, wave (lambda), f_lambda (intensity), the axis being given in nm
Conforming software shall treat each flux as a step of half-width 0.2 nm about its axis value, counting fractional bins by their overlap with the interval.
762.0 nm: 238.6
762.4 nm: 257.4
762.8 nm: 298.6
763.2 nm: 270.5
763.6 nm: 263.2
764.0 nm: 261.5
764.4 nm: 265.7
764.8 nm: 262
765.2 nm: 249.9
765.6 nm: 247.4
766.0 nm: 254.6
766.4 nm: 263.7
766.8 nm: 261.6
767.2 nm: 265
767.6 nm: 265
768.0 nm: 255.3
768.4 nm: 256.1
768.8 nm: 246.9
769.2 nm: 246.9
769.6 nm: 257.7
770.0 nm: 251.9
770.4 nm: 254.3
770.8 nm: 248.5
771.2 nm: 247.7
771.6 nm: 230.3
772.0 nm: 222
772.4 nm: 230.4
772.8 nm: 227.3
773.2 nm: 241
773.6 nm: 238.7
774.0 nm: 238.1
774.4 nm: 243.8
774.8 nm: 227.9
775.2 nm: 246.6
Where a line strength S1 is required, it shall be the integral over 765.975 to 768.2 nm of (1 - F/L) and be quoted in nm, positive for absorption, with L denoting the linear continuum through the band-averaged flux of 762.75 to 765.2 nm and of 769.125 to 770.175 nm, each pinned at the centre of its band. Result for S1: -0.019 nm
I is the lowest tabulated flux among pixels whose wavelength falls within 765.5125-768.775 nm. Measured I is 247.4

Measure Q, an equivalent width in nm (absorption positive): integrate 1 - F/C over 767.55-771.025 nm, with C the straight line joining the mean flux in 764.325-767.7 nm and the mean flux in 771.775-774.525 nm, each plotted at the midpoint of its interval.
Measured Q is -0.077 nm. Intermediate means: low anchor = 259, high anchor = 234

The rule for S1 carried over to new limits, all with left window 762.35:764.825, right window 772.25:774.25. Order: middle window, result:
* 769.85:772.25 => 0.01 nm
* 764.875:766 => 0.05 nm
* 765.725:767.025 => 0.00 nm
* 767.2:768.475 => -0.03 nm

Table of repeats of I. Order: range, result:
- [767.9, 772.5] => 222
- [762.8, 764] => 261.5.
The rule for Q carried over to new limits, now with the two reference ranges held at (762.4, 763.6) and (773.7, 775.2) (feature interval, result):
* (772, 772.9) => 0.06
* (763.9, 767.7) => 0.11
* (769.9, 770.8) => 0.00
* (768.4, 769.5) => 0.03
